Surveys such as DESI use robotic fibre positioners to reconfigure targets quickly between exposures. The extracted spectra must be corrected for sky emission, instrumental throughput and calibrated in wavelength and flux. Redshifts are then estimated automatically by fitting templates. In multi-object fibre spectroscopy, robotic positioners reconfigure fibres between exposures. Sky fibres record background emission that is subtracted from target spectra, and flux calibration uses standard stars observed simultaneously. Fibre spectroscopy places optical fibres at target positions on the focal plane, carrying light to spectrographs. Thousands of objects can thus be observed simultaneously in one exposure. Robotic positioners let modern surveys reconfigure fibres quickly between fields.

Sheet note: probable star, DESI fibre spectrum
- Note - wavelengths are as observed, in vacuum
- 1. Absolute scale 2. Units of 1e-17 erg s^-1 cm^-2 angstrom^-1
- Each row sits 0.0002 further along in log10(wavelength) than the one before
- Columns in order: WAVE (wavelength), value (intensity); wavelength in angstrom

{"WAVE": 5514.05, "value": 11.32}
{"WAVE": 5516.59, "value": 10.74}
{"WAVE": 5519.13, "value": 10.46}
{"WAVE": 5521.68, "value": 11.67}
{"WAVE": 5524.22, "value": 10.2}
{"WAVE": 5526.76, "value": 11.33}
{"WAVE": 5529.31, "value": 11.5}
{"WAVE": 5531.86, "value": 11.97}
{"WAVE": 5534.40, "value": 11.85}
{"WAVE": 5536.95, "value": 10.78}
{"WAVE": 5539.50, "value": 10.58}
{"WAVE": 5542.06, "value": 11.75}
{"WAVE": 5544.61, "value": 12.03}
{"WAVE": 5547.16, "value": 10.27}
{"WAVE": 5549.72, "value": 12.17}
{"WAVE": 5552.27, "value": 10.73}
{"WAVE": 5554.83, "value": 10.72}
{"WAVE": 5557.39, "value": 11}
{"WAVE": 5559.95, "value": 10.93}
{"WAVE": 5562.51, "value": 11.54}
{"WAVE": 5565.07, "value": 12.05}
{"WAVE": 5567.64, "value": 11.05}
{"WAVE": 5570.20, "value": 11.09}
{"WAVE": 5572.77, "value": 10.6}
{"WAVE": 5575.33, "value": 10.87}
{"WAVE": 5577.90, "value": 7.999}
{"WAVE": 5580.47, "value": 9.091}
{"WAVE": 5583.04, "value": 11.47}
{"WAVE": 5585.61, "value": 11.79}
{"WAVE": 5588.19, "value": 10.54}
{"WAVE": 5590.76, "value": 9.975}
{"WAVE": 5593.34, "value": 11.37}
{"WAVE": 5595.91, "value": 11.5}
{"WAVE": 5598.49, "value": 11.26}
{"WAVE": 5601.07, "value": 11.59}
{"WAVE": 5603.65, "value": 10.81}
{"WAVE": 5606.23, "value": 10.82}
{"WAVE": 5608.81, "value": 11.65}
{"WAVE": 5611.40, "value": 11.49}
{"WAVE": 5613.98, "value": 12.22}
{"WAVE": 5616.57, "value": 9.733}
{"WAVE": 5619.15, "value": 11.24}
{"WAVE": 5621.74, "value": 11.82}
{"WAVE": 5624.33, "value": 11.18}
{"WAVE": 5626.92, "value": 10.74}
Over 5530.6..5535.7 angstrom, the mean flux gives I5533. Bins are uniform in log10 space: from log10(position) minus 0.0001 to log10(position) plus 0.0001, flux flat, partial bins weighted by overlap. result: 11.9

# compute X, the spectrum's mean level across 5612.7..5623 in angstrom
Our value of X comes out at 11.3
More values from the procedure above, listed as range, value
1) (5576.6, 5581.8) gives 8.57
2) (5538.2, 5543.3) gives 11.1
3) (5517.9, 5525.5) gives 10.8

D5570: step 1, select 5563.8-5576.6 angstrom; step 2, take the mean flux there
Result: 11.1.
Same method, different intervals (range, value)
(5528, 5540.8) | 11.3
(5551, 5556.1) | 10.7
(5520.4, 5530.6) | 11.2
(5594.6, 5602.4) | 11.5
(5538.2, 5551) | 11.4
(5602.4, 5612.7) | 11.2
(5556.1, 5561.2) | 11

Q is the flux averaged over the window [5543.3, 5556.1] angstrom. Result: 11.2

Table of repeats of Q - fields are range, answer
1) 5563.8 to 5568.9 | 11.5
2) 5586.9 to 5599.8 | 10.9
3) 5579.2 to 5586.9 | 10.8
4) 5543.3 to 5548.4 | 11.2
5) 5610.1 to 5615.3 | 11.8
